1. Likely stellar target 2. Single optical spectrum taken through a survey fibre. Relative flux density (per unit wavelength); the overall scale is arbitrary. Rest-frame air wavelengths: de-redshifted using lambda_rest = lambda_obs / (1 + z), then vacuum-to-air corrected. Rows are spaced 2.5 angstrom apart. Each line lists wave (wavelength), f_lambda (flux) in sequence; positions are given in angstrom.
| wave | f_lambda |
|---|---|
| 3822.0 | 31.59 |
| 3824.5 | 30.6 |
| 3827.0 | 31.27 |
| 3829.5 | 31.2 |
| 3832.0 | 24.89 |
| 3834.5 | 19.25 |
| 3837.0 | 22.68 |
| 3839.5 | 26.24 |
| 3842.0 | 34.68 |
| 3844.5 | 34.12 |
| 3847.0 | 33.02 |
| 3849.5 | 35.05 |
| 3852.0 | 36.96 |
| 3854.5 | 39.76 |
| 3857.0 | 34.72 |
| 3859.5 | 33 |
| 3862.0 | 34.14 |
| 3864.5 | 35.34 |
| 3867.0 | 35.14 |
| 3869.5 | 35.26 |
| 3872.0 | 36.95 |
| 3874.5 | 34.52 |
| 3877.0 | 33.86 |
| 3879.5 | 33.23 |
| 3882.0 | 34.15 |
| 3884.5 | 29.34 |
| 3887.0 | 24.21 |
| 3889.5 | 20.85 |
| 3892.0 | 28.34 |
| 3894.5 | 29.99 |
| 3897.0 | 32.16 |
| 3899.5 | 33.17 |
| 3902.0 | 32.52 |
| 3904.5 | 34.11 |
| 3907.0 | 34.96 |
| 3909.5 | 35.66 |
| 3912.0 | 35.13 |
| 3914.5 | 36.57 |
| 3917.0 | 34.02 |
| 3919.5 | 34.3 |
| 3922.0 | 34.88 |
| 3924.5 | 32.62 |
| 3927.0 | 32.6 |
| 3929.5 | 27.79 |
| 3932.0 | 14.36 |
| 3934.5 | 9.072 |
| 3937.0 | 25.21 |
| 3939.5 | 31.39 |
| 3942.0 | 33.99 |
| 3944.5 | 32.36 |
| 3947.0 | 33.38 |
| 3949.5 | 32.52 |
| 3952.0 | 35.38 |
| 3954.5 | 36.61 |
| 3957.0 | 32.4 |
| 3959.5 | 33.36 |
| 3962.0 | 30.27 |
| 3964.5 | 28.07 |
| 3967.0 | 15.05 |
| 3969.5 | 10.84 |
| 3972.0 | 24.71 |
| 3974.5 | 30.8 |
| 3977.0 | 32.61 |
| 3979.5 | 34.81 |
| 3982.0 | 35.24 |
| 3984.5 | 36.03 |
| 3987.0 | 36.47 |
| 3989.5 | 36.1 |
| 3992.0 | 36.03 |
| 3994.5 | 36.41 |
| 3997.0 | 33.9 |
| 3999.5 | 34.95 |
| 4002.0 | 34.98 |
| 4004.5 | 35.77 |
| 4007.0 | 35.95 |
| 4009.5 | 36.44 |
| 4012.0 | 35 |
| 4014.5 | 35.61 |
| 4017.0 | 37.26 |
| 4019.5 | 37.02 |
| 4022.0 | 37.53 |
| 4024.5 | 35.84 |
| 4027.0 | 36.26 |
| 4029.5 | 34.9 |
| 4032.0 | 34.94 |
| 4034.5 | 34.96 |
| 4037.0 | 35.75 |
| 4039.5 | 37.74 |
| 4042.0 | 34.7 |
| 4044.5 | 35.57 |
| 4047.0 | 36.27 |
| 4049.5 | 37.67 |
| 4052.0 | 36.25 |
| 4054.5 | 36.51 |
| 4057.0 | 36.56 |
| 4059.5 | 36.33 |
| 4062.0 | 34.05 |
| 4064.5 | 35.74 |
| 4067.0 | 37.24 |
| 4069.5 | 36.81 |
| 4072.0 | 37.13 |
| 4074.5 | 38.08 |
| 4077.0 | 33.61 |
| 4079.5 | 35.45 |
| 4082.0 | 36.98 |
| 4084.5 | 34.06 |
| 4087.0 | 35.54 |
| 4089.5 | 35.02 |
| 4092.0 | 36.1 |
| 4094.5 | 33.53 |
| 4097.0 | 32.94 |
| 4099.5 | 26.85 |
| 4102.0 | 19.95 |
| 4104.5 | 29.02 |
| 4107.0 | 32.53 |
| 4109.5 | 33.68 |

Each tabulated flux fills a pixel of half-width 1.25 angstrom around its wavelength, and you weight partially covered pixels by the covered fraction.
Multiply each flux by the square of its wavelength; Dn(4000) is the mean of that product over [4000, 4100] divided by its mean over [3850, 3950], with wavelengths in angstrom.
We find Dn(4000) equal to 1.2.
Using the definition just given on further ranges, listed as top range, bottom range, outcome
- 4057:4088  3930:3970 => 1.39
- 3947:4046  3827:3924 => 1.11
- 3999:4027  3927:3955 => 1.32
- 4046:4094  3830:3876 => 1.24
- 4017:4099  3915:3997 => 1.24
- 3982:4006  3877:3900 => 1.27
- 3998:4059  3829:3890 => 1.23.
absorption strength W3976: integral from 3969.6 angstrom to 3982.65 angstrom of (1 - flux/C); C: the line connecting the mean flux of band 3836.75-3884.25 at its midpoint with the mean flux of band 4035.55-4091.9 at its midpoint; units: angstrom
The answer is 2.1 angstrom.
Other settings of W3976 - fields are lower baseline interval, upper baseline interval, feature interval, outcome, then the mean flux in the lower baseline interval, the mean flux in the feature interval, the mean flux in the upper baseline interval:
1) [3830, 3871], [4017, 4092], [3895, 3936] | 3.1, 32.2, 30.8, 36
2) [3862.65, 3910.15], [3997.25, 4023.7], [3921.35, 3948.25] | 4.7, 32.3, 27.8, 36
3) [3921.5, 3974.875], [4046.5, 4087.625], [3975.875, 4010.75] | -4.9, 27.9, 35.4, 36.1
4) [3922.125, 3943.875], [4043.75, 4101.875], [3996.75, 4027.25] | -4.4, 26.5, 35.9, 35.1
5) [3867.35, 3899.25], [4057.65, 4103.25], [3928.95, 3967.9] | 4.7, 31.3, 28.3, 34.2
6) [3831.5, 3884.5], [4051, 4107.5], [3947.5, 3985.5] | 4.0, 32.7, 29.9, 34.2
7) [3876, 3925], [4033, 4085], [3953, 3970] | 3.1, 32.2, 27.5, 36.1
